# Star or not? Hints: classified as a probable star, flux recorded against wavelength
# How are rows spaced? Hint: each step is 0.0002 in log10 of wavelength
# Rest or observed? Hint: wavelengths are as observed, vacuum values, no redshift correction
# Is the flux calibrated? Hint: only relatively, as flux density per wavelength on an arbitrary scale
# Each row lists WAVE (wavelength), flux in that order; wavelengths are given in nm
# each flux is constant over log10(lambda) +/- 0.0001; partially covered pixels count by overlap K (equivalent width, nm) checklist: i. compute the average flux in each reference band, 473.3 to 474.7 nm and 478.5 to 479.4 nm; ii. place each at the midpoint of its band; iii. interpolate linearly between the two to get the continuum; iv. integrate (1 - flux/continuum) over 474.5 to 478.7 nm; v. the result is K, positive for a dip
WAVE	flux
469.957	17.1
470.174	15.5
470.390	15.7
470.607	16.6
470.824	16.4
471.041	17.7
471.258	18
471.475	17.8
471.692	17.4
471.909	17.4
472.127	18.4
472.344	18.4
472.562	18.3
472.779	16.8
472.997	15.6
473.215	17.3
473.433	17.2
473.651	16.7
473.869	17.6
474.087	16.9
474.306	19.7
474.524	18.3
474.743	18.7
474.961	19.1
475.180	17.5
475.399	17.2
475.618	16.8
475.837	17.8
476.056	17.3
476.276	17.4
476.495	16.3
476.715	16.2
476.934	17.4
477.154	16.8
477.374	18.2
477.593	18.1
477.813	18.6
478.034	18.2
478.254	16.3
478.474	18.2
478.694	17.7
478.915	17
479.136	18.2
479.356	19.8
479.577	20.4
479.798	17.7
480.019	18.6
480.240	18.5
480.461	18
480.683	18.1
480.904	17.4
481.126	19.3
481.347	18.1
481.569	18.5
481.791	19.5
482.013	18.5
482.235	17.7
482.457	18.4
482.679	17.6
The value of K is 0.078 nm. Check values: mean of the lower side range 17.8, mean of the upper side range 18.1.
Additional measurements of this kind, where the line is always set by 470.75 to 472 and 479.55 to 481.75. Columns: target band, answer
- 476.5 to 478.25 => 0.06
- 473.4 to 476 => 0.00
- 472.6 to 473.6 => 0.05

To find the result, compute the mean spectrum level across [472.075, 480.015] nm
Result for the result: 17.7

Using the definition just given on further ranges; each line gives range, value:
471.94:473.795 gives 17.3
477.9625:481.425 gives 18.2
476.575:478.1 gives 17.6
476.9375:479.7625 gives 18.1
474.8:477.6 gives 17.4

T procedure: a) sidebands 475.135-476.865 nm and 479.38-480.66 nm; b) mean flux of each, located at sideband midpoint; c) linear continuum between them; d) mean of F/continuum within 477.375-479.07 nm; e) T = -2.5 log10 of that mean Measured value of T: 0.010 mag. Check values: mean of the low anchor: 17.1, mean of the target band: 17.8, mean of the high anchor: 18.7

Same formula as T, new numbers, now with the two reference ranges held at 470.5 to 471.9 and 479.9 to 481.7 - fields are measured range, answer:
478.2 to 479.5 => 0.01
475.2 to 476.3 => 0.03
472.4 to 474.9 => 0.00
